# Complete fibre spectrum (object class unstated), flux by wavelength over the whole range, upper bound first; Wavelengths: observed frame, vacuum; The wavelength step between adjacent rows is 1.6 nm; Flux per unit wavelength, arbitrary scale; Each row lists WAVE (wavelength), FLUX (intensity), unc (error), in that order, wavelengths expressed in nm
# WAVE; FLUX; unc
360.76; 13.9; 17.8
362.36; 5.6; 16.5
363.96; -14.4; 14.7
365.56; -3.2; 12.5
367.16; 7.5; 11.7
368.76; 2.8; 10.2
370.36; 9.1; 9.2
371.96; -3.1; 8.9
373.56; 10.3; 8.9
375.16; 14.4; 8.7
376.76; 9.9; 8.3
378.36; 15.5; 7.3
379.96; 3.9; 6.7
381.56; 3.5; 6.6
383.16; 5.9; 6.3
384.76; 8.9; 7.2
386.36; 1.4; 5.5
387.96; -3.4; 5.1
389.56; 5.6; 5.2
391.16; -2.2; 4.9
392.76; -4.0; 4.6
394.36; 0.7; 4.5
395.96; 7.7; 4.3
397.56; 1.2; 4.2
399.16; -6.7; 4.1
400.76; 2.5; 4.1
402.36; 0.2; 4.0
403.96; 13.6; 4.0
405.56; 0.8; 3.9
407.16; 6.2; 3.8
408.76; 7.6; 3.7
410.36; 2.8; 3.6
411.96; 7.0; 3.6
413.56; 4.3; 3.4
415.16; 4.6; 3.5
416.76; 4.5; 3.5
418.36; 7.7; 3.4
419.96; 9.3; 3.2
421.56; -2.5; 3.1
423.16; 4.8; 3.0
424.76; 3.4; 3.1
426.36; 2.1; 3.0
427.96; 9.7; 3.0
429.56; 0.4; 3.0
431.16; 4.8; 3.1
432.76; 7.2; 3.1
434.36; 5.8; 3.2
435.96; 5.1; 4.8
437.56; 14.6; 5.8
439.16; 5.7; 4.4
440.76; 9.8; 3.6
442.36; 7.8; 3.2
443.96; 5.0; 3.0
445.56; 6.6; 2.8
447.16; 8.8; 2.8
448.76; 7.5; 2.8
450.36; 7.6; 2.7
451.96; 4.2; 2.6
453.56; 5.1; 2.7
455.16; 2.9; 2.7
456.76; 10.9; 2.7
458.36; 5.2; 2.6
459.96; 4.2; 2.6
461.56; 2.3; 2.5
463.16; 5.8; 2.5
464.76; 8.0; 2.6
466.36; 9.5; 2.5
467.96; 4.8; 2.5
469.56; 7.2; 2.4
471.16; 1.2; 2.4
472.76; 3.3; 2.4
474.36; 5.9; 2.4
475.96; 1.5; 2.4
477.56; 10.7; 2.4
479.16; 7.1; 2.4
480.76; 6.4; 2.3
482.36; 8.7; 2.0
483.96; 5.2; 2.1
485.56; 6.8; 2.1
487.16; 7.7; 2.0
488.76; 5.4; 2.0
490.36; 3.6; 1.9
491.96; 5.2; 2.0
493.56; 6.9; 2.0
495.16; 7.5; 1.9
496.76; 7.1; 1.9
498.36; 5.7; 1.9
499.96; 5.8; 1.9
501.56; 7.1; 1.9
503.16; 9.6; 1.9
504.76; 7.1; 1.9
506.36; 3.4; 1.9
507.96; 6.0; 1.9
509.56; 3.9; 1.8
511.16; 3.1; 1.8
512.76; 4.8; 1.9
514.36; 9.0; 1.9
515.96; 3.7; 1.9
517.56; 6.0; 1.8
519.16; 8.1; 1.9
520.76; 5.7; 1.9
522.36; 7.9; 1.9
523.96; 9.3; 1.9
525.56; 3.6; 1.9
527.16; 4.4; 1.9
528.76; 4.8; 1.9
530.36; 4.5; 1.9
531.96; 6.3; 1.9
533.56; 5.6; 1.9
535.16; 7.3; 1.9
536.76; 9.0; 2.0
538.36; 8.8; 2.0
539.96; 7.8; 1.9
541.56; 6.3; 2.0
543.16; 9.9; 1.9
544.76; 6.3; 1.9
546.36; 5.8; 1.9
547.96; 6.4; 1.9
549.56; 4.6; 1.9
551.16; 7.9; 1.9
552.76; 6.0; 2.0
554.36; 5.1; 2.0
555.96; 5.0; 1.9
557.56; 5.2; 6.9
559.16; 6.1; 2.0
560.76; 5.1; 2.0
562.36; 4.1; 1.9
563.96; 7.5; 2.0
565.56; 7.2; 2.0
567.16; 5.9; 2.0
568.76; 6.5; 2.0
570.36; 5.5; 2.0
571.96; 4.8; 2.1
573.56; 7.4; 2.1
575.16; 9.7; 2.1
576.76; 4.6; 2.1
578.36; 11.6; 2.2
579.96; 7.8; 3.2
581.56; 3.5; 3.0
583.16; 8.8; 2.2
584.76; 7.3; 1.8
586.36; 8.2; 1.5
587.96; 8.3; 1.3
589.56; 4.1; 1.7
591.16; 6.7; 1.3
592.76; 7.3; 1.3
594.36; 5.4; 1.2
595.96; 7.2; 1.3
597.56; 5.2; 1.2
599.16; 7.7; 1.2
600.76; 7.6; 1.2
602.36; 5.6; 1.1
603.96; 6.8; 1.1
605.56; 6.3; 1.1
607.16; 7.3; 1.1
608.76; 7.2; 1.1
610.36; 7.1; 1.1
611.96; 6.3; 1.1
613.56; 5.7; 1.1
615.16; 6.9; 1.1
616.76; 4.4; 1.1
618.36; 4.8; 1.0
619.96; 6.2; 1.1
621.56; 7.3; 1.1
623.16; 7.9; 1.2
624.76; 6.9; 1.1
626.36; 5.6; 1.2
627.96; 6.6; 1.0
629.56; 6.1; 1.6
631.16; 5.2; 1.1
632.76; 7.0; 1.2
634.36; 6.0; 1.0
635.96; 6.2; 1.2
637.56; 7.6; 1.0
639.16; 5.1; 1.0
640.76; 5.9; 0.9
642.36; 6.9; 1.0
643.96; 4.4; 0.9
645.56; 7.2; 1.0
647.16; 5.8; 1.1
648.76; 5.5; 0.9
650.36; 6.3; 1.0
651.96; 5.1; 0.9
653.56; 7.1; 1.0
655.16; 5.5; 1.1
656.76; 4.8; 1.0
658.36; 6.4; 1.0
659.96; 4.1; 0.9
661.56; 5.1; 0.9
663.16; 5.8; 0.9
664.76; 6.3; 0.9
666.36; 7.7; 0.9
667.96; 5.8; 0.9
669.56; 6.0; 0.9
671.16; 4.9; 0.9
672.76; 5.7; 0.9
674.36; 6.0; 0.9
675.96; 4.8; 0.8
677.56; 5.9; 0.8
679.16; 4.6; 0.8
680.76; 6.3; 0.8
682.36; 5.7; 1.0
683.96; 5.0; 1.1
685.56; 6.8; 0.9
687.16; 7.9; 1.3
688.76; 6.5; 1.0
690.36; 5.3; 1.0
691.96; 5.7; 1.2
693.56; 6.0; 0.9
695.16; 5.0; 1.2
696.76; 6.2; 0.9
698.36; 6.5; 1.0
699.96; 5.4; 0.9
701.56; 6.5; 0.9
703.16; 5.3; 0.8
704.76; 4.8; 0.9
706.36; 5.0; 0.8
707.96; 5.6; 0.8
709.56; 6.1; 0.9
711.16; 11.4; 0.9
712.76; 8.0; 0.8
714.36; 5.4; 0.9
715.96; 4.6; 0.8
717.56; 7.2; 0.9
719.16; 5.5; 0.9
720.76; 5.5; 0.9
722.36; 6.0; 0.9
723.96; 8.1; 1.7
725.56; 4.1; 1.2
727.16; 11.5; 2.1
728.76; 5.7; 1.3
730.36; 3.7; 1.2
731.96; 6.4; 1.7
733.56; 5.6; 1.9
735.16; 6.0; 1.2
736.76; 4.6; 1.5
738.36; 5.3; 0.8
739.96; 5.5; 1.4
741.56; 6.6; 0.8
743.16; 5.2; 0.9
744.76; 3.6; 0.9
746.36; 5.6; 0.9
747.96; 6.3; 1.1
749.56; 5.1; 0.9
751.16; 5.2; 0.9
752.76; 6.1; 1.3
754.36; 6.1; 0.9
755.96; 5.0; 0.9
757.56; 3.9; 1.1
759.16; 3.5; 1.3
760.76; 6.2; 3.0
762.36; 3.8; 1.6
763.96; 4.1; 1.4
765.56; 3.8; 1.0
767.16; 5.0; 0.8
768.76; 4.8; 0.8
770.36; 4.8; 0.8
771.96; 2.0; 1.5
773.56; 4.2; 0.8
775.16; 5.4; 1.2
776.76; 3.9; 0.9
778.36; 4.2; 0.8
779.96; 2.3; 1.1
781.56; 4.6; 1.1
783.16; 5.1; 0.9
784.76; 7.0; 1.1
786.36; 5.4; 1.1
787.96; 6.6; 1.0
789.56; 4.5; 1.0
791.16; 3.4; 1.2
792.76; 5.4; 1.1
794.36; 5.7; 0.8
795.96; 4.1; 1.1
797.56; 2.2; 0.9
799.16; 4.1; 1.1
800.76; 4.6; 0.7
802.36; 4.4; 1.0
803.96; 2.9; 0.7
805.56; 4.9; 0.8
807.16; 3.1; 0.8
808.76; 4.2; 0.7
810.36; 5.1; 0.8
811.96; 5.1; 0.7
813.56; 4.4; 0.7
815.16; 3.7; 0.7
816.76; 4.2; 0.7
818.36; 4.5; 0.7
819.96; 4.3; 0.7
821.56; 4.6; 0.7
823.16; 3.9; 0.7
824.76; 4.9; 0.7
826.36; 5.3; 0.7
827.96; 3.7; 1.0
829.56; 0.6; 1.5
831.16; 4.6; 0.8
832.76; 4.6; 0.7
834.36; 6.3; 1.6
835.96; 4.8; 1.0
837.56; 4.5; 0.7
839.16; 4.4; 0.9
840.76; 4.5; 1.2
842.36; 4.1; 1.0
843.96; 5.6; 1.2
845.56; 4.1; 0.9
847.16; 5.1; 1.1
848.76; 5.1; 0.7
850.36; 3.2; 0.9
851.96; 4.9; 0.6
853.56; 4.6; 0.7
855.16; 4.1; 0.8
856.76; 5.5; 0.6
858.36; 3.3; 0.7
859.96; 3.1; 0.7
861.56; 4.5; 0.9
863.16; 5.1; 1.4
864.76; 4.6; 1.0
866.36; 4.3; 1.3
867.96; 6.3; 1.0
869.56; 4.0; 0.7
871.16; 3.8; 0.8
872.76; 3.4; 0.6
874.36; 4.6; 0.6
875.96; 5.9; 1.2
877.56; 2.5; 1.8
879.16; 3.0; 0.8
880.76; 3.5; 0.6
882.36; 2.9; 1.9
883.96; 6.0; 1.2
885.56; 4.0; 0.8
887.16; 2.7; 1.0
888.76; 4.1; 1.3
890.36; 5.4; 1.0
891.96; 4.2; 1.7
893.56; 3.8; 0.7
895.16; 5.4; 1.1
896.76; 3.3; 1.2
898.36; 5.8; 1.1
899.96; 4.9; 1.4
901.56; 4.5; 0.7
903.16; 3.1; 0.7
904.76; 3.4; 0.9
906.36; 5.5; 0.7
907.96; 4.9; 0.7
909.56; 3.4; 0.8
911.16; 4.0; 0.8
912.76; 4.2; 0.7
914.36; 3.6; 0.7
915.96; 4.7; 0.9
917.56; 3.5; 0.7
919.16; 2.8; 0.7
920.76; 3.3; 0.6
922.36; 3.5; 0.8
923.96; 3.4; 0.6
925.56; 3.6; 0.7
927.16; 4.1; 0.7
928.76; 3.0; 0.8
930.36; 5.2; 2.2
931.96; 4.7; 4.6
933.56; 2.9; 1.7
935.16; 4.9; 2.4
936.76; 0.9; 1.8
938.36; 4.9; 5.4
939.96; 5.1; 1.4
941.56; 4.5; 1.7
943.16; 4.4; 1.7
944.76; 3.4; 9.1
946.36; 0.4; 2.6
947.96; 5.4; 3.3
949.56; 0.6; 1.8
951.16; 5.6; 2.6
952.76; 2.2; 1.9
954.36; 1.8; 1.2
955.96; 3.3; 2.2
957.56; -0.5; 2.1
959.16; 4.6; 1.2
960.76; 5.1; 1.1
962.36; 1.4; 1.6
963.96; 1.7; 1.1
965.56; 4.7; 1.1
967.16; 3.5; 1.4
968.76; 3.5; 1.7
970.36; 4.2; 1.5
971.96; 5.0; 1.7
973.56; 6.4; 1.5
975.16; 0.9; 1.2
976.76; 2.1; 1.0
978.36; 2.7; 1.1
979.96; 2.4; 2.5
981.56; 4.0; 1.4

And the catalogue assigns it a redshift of 0.083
